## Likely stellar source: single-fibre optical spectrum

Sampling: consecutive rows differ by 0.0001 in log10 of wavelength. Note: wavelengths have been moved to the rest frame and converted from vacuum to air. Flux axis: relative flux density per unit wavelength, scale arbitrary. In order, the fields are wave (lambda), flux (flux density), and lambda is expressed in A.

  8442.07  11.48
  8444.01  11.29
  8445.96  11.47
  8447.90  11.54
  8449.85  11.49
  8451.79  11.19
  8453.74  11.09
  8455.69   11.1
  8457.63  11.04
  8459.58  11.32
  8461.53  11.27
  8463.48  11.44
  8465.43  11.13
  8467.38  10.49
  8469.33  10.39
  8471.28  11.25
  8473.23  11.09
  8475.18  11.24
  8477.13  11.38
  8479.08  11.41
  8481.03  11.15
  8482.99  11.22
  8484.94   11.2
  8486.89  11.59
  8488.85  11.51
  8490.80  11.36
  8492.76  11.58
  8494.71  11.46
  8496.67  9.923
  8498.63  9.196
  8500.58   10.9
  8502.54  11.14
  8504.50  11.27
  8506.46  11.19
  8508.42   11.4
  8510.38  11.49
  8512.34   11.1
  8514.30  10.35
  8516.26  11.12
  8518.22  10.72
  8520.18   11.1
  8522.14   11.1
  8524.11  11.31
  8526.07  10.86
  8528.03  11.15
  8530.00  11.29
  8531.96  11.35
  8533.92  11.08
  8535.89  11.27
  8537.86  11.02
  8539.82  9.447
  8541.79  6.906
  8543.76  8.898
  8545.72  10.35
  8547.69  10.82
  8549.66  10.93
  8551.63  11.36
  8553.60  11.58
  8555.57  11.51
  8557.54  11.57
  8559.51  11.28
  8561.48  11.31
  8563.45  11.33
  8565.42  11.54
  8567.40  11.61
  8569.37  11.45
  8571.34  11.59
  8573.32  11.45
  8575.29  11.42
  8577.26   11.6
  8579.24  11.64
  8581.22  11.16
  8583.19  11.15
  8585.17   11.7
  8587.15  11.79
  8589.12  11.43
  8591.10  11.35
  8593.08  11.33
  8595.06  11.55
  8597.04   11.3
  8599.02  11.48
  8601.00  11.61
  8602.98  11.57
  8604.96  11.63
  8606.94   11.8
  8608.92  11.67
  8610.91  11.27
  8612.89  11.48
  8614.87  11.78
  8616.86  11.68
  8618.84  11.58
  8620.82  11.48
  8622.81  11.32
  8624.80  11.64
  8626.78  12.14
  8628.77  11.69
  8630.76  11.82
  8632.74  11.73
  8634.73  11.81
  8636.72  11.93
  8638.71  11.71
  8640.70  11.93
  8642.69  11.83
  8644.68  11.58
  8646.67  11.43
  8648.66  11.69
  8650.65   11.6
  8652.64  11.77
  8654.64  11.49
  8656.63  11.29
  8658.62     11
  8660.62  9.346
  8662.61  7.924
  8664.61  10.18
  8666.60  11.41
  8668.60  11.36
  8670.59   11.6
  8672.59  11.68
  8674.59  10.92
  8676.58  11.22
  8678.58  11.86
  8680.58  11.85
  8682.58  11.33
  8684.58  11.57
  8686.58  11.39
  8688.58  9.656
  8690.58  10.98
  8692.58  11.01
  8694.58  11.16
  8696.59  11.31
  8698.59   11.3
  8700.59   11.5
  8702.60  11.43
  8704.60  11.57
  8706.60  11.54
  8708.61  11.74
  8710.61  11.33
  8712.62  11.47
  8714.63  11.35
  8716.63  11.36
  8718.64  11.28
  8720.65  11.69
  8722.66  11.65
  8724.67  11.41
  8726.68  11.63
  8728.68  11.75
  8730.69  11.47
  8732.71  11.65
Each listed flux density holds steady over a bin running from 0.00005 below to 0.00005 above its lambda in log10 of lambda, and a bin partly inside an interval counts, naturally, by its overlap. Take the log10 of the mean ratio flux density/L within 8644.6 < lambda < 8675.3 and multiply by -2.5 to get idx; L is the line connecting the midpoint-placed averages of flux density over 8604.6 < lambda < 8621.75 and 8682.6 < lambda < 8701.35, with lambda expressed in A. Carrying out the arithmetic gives 0.03 mag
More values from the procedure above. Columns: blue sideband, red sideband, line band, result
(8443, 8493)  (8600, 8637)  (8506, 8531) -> 0.03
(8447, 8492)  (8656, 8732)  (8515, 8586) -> 0.02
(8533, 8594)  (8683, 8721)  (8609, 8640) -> -0.05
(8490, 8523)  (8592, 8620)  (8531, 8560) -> 0.06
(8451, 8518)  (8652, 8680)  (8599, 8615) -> -0.06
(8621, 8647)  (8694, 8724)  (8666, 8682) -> 0.01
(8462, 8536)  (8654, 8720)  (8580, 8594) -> -0.03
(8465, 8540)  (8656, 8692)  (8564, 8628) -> -0.05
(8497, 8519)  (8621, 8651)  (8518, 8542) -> 0.02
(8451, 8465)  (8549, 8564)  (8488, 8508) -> 0.03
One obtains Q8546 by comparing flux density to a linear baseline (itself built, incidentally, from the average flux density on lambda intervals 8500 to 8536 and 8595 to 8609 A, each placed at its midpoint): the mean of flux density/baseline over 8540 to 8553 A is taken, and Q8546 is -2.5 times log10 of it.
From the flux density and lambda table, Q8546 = 0.14 mag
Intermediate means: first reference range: 11.1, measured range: 9.9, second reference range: 11.6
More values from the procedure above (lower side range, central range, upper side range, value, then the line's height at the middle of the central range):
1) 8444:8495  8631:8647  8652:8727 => -0.05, 11.2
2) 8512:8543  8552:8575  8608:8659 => -0.05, 11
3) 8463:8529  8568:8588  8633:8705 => -0.03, 11.1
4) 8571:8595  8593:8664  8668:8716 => 0.00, 11.4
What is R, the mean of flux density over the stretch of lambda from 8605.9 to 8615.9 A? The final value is 11.6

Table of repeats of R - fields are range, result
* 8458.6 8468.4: 11.1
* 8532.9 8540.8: 10.7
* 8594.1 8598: 11.4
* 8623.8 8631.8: 11.8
